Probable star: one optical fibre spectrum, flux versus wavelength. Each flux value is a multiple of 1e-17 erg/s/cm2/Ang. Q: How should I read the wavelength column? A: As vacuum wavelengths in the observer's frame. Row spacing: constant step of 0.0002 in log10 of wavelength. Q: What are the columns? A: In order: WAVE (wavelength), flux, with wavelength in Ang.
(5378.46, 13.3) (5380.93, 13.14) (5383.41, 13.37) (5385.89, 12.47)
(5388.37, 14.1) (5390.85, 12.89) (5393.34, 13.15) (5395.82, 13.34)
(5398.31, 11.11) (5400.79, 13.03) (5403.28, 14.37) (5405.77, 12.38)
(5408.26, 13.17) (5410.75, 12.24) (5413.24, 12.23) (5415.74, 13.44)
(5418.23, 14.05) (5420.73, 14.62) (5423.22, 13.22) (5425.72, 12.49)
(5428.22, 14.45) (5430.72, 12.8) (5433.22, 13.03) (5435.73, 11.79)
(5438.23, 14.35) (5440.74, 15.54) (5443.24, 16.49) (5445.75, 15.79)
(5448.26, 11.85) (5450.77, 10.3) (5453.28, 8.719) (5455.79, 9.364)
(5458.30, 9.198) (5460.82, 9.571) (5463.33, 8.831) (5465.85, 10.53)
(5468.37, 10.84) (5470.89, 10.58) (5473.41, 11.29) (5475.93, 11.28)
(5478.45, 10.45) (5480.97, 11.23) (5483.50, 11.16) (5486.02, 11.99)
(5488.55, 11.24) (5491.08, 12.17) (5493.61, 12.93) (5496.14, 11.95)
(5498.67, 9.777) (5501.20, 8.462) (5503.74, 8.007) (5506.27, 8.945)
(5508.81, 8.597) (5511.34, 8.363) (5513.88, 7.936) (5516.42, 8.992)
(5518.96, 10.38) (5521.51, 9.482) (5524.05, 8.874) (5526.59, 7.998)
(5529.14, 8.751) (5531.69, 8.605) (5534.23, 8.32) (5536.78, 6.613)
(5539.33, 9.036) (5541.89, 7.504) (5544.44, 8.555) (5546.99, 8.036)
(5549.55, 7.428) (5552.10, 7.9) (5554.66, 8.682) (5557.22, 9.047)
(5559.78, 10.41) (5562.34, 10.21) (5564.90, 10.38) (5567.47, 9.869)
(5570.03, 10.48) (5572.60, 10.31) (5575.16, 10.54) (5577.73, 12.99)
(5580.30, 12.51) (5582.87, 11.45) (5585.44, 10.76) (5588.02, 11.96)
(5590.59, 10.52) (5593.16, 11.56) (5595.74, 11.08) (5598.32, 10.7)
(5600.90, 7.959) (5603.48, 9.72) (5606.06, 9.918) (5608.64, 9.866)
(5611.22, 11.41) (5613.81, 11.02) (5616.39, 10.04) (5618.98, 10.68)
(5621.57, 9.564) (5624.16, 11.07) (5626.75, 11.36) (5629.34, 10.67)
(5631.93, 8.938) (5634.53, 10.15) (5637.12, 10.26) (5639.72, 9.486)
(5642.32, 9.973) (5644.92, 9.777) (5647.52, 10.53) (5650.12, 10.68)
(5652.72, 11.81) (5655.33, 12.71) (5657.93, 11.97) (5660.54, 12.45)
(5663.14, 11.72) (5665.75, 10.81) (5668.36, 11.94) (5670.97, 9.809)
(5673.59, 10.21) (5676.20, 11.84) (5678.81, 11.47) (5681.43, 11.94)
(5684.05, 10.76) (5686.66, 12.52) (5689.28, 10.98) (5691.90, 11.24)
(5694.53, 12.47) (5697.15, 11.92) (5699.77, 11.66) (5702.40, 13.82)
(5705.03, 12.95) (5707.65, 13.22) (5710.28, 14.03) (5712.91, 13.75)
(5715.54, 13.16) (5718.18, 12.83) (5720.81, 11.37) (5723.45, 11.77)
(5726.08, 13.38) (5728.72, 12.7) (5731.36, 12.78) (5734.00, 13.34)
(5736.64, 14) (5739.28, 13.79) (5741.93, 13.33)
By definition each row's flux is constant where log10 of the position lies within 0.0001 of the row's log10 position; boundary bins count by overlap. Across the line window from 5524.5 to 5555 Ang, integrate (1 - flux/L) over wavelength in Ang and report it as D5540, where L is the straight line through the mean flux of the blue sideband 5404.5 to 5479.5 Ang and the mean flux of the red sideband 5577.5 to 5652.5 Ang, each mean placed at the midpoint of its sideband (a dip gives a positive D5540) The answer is 8.5 Ang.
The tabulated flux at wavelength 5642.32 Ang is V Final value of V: 9.973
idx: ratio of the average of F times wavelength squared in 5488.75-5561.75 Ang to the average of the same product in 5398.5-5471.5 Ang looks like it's 0.8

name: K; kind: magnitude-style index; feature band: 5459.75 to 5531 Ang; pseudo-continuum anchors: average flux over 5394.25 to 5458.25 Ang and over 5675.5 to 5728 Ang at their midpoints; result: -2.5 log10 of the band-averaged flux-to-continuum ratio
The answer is 0.26 mag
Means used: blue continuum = 12.9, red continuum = 12.4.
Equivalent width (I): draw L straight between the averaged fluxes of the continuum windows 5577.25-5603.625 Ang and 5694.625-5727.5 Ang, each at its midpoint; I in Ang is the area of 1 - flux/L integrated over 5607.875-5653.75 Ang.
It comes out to 4.8 Ang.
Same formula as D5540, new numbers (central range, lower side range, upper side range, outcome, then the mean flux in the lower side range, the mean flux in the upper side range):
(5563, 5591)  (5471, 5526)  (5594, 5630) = -2.08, 10.1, 10.4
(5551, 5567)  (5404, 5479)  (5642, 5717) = 3.37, 12.2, 11.8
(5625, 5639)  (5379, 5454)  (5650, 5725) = 2.27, 13.2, 12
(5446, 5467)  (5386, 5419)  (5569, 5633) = 3.91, 13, 10.7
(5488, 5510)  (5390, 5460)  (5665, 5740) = 4.29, 12.8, 12.3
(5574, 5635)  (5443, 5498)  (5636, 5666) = 2.03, 11.1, 11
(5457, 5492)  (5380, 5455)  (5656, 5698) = 5.56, 13.1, 11.5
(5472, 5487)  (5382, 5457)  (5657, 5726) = 1.86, 13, 12.1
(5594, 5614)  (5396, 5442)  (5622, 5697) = 2.36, 13.2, 11.1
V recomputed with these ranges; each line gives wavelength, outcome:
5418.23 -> 14.05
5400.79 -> 13.03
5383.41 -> 13.37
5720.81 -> 11.37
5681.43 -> 11.94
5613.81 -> 11.02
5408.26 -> 13.17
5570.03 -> 10.48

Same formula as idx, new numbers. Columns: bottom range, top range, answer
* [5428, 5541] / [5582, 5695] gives 1.09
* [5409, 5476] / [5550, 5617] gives 0.90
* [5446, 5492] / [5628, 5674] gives 1.08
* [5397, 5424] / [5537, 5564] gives 0.69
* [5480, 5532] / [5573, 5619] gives 1.14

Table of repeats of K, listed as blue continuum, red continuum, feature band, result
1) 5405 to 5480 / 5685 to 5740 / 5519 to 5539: 0.40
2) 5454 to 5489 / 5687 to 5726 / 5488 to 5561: 0.21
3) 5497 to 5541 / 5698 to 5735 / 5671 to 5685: 0.09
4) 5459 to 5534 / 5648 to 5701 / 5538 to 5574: 0.15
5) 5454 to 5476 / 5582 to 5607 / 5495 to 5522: 0.12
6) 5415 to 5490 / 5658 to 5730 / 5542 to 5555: 0.44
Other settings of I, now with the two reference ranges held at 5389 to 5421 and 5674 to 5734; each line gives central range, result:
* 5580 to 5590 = 0.9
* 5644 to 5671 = 2.4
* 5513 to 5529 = 4.8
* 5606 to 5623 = 3.0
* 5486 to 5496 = 0.6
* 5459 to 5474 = 3.2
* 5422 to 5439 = -0.2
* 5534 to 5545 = 4.1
